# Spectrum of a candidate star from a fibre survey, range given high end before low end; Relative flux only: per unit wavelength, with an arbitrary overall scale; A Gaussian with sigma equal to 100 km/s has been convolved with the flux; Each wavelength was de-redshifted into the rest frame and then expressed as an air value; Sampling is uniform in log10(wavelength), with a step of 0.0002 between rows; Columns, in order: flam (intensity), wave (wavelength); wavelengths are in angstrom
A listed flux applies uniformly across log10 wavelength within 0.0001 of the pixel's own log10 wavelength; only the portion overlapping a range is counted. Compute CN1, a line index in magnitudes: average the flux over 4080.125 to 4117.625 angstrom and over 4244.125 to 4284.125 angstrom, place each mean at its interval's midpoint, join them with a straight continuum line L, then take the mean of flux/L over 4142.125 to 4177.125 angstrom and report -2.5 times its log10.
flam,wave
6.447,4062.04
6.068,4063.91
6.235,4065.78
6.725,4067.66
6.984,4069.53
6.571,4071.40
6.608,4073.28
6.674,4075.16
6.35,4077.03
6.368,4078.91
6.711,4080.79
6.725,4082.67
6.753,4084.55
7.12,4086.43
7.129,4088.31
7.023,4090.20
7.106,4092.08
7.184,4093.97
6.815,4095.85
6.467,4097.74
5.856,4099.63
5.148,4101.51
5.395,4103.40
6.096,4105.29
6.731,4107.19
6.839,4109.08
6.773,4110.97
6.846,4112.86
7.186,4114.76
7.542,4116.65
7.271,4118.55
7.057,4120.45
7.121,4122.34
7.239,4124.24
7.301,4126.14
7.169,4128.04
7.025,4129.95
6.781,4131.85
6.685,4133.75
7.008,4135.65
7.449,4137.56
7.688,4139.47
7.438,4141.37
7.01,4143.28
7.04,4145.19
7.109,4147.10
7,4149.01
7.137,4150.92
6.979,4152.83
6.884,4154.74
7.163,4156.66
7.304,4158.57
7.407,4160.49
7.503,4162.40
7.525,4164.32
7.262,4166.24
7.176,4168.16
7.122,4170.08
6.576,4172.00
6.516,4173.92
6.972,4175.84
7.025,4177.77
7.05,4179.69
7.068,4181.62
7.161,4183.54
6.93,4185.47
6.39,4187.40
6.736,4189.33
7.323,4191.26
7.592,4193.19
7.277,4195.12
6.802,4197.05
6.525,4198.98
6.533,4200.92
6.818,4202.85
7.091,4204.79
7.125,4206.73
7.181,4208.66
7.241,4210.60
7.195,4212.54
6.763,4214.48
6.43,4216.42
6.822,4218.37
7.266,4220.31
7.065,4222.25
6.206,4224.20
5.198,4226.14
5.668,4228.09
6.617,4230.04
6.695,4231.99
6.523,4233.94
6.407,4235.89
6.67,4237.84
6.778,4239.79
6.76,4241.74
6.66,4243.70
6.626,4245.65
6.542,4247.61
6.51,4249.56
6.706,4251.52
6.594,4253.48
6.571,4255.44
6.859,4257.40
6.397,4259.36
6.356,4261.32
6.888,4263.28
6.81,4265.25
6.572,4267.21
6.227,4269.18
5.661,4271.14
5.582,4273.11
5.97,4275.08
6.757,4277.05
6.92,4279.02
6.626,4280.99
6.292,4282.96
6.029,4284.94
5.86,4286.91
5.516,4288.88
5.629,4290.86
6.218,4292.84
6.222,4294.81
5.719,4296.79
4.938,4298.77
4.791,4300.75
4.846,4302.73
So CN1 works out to -0.078 mag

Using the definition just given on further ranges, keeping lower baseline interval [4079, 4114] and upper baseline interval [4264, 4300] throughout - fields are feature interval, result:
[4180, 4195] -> -0.11 mag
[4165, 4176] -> -0.09 mag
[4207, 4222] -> -0.12 mag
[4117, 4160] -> -0.11 mag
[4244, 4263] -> -0.07 mag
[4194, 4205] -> -0.09 mag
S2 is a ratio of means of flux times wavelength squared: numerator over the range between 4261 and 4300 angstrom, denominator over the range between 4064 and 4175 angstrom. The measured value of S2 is 0.96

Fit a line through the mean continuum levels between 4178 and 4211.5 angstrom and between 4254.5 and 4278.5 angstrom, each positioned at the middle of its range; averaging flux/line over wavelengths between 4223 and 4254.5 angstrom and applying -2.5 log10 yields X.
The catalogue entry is 0.03 mag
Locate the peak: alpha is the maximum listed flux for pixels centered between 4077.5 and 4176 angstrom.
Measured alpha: 7.688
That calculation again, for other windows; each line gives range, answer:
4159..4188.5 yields 7.525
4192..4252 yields 7.592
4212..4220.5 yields 7.266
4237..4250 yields 6.778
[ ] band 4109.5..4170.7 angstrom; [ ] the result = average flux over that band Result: 7.16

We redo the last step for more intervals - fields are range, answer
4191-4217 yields 6.99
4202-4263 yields 6.66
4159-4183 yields 7.11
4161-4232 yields 6.88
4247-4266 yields 6.62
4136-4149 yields 7.25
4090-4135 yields 6.78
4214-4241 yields 6.51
